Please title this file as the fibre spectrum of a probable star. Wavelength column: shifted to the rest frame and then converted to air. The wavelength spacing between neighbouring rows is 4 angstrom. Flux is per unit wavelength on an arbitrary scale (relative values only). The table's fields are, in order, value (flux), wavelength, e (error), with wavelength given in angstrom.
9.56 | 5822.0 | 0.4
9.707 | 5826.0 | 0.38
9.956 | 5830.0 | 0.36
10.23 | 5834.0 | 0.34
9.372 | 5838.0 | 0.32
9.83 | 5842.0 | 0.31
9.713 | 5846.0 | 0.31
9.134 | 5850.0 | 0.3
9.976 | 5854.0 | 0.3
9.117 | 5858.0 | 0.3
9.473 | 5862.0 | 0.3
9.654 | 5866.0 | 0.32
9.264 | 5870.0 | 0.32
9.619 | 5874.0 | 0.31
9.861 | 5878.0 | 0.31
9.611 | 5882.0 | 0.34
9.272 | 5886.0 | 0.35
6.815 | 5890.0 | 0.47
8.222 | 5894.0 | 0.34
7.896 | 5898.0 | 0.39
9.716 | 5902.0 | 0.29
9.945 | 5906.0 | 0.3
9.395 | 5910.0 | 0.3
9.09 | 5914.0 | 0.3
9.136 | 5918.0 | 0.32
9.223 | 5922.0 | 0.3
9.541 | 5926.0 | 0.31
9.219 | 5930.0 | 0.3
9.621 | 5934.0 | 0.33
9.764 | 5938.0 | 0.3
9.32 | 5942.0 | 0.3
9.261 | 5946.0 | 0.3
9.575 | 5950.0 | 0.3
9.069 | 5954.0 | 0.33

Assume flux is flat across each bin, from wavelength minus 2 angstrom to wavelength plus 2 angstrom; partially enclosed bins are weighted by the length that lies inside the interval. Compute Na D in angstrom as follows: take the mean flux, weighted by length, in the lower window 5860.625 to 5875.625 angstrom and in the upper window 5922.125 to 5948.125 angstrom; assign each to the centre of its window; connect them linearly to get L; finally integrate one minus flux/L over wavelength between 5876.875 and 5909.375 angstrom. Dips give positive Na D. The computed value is 1.9 angstrom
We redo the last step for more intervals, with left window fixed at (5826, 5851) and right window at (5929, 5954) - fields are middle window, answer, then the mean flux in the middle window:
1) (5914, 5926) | 0.3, 9.22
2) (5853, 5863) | 0.2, 9.48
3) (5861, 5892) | 1.4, 9.19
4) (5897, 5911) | 0.3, 9.32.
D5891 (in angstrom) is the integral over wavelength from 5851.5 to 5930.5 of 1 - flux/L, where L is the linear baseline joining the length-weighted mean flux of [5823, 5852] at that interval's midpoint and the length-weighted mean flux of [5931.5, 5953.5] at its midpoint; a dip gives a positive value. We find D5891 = 3.2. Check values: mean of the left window 9.7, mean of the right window 9.47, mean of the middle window 9.2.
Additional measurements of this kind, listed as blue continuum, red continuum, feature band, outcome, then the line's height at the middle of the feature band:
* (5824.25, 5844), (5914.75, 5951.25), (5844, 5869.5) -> 0.59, 9.72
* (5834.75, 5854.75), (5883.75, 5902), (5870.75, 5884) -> -1.46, 8.69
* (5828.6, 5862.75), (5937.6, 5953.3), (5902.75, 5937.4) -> 0.19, 9.48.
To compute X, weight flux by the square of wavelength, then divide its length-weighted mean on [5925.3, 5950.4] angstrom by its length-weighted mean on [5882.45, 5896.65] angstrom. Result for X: 1.16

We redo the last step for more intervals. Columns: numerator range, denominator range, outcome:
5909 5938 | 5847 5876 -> 1.01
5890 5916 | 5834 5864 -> 0.95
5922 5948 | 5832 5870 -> 1.01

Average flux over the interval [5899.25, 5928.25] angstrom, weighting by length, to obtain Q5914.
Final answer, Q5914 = 9.39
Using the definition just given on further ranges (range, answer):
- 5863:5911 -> 9.11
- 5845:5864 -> 9.47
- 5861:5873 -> 9.48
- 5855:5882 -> 9.52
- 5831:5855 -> 9.71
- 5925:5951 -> 9.46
